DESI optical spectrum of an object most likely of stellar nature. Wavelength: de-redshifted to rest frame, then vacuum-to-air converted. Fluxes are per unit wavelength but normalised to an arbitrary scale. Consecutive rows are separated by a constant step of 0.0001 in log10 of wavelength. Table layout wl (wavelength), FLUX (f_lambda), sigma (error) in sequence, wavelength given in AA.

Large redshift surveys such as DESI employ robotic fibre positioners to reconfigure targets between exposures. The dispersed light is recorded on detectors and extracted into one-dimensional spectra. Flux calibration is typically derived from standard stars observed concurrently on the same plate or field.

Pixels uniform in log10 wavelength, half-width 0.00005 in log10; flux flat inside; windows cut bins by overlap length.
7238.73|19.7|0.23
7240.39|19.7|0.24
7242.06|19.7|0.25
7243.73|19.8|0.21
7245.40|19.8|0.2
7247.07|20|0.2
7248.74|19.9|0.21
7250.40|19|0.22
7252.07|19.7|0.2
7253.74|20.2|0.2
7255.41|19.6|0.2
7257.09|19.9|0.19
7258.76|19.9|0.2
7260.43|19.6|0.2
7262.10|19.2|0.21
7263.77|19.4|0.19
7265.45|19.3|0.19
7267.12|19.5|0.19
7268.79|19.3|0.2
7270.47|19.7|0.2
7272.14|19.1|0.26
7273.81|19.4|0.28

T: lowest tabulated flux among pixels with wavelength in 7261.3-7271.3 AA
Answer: 19.2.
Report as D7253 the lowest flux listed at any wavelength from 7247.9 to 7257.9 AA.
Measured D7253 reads 19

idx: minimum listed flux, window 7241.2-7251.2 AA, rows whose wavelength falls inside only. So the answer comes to 19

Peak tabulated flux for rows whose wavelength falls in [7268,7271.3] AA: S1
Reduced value 19.7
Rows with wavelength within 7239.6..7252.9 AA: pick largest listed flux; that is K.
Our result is 20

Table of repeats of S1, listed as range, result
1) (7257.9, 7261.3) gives 19.9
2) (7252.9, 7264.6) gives 20.2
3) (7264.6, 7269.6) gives 19.5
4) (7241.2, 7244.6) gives 19.8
